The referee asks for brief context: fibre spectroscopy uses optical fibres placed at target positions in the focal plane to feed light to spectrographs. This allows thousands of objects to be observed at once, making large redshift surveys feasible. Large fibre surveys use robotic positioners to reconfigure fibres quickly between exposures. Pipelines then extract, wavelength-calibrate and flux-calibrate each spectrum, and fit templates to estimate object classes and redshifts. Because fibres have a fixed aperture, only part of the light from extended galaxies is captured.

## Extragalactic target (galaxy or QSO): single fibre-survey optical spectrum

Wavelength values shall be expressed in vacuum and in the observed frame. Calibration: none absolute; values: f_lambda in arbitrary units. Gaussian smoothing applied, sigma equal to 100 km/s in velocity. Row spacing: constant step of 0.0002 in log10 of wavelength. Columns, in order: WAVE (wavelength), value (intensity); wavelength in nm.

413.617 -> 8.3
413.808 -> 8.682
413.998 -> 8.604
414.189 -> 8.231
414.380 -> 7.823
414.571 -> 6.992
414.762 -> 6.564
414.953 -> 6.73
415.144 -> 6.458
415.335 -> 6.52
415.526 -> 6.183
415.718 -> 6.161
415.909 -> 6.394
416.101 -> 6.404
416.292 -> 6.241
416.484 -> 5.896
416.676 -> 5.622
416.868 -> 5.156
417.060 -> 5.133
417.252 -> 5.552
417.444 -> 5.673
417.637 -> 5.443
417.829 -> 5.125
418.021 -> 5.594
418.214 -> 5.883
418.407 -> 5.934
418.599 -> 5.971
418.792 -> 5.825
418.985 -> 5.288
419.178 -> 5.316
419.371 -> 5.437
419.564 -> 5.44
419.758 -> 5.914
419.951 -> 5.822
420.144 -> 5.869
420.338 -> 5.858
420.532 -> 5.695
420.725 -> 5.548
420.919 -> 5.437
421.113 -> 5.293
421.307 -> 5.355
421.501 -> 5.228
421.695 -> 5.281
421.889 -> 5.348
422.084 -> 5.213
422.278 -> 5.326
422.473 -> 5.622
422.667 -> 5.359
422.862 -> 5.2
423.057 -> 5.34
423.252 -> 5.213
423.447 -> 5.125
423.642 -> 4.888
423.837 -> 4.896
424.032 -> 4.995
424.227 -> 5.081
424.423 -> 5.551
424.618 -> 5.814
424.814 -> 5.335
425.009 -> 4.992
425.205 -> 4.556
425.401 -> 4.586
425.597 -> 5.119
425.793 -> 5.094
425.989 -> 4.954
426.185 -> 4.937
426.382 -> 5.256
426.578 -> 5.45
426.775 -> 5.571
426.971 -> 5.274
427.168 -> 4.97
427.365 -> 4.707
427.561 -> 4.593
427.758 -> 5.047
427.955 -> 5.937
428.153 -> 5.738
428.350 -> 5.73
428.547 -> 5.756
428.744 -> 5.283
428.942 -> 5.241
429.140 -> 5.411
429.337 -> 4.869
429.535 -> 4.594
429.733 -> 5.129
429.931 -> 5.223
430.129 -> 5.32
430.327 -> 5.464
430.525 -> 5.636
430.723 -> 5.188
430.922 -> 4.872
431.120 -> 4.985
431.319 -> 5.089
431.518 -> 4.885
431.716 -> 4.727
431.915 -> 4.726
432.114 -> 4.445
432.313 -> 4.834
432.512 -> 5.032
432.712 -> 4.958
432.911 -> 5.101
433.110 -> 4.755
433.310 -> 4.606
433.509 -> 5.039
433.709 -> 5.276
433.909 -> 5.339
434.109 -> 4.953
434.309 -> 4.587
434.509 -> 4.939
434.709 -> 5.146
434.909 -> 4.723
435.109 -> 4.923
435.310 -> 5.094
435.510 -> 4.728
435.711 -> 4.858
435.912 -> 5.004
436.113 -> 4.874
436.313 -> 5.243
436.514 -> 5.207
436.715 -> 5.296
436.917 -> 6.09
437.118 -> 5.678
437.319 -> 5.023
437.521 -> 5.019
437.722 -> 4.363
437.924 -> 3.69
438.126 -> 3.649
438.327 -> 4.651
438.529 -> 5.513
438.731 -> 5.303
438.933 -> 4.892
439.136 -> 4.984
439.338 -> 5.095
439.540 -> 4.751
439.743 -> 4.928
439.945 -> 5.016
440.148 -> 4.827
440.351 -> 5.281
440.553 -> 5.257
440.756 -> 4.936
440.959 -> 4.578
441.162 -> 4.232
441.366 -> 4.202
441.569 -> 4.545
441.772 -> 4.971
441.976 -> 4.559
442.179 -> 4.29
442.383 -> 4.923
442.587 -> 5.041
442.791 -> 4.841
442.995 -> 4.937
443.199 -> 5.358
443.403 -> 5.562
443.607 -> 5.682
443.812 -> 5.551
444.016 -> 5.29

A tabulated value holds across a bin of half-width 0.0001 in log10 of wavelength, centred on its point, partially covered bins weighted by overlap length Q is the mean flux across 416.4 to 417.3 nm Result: 5.46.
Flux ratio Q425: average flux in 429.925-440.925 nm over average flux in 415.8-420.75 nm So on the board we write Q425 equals 0.87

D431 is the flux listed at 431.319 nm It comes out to 5.089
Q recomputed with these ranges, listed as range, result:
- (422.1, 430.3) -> 5.2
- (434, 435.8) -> 4.89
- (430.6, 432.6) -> 4.89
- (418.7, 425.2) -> 5.38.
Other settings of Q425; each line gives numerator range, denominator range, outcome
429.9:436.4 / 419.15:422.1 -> 0.90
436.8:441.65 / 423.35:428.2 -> 0.95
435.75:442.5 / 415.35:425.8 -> 0.89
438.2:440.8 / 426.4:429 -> 0.94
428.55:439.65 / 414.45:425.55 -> 0.89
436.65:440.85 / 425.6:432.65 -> 0.97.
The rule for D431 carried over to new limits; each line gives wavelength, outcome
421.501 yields 5.228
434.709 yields 5.146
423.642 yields 4.888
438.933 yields 4.892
